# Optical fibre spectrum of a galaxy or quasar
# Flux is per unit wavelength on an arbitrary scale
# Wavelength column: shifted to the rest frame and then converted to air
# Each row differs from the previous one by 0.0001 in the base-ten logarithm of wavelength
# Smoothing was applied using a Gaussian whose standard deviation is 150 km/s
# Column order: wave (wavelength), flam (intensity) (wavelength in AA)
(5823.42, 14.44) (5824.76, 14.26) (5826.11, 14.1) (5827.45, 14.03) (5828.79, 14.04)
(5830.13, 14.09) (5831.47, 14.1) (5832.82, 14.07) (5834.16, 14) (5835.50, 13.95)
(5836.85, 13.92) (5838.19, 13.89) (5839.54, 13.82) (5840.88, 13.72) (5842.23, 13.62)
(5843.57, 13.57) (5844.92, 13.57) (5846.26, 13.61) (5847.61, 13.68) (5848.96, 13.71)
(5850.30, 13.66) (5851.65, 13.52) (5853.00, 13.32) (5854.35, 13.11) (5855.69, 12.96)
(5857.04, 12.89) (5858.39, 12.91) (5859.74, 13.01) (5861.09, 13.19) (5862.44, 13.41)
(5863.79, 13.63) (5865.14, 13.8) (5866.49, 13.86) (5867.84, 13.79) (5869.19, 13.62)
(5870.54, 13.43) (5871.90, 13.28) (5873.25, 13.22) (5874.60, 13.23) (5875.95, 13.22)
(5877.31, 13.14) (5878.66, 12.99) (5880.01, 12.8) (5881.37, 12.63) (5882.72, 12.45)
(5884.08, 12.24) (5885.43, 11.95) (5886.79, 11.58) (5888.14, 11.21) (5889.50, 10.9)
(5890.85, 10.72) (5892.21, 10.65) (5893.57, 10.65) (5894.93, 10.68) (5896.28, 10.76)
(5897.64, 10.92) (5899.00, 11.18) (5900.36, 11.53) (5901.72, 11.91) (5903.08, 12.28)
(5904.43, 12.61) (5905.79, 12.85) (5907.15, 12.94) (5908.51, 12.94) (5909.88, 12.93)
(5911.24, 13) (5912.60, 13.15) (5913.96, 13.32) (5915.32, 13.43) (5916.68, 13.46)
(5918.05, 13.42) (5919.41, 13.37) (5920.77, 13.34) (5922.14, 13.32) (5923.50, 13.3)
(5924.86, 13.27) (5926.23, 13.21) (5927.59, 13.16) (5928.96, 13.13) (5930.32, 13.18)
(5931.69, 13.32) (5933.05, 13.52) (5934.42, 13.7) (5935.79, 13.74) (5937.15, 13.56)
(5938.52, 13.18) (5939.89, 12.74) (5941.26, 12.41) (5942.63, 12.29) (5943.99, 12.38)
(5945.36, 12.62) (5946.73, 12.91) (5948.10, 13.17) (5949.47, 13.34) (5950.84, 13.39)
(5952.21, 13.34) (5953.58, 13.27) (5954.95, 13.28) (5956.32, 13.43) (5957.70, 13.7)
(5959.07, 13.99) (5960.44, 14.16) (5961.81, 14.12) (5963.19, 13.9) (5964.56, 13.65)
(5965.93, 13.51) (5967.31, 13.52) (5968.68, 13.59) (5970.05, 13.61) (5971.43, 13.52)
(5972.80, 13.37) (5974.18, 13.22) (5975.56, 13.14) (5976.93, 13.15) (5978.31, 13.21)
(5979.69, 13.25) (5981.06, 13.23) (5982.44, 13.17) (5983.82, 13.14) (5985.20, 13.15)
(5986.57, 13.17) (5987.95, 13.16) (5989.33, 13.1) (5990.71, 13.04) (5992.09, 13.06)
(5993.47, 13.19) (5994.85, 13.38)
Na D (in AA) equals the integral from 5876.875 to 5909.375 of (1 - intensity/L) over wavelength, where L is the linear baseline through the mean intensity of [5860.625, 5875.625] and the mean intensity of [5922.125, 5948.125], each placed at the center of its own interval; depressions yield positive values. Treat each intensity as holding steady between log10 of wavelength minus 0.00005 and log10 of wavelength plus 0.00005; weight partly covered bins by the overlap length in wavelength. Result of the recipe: 3.6 AA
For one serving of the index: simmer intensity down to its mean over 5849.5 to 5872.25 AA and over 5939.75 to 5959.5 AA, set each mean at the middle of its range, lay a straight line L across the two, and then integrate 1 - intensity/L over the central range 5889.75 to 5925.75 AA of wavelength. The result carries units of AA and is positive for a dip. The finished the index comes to 2.3 AA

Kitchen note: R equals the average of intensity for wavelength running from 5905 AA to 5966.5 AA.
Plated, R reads 13.3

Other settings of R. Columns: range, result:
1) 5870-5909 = 12.1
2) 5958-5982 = 13.5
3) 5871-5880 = 13.2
